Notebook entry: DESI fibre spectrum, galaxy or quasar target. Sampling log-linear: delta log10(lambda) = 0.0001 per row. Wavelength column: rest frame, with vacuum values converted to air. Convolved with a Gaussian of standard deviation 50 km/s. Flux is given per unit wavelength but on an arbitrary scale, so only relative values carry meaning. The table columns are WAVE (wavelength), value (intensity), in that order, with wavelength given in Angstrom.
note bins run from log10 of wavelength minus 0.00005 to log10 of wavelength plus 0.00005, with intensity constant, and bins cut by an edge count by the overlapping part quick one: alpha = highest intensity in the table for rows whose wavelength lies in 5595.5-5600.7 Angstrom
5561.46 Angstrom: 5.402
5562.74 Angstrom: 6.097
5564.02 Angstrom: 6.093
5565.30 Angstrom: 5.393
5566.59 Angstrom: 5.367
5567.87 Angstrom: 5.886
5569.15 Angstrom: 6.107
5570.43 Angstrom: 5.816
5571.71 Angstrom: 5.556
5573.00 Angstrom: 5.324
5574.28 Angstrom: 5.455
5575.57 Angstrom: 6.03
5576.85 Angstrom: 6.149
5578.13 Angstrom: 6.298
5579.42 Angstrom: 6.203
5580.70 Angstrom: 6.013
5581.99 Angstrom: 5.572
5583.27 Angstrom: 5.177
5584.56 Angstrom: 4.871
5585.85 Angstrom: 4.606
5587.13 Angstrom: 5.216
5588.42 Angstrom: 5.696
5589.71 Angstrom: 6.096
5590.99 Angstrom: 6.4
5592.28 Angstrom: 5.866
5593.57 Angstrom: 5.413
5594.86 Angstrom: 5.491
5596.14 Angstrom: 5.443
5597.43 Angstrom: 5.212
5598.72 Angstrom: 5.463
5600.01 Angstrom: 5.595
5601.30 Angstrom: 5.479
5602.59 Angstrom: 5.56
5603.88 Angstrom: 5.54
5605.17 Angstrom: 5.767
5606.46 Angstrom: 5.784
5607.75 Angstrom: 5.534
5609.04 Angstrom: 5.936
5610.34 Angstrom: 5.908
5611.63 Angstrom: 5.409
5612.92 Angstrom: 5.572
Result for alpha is 5.595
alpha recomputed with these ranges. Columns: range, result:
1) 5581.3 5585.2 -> 5.572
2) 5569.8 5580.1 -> 6.298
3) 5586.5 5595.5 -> 6.4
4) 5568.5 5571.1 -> 6.107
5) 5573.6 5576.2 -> 6.03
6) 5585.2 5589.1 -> 5.696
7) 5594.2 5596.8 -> 5.491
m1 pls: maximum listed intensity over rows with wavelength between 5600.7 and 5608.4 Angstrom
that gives 5.784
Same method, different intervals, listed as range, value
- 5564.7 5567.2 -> 5.393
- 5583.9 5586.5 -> 4.871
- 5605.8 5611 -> 5.936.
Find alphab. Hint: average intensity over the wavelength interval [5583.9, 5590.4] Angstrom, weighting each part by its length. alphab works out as 5.31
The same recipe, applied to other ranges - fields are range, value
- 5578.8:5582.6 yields 5.93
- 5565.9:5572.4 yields 5.74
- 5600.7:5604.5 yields 5.53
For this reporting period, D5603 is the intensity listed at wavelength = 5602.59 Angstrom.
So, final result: 5.56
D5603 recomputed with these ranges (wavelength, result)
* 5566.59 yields 5.367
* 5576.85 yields 6.149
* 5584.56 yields 4.871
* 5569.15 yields 6.107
